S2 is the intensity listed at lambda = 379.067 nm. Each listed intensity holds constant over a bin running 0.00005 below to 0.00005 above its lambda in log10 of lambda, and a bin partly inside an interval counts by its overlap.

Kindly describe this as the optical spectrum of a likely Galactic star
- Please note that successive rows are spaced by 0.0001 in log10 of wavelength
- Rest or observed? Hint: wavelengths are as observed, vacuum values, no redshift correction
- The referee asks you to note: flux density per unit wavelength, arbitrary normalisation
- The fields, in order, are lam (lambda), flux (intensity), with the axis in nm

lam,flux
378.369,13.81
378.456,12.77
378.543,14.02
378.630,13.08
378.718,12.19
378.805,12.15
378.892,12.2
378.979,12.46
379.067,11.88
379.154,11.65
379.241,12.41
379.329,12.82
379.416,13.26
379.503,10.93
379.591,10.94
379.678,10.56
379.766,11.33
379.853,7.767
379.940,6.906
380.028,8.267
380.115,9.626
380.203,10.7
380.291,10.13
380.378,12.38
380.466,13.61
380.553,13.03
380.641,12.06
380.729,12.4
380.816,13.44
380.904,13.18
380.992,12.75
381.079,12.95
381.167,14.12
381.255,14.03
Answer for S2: 11.88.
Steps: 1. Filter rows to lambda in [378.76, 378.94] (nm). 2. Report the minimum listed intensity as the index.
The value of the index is 12.15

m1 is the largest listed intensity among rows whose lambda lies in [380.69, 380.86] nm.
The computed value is 13.44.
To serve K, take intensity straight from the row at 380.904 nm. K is 13.18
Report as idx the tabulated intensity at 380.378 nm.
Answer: 12.38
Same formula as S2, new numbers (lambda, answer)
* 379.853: 7.767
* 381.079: 12.95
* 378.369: 13.81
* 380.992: 12.75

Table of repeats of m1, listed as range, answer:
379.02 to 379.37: 12.82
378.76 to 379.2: 12.46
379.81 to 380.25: 10.7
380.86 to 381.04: 13.18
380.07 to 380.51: 13.61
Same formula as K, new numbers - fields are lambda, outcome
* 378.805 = 12.15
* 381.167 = 14.12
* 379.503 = 10.93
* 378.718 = 12.19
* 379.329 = 12.82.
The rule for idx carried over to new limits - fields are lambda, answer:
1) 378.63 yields 13.08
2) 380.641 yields 12.06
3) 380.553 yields 13.03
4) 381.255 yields 14.03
